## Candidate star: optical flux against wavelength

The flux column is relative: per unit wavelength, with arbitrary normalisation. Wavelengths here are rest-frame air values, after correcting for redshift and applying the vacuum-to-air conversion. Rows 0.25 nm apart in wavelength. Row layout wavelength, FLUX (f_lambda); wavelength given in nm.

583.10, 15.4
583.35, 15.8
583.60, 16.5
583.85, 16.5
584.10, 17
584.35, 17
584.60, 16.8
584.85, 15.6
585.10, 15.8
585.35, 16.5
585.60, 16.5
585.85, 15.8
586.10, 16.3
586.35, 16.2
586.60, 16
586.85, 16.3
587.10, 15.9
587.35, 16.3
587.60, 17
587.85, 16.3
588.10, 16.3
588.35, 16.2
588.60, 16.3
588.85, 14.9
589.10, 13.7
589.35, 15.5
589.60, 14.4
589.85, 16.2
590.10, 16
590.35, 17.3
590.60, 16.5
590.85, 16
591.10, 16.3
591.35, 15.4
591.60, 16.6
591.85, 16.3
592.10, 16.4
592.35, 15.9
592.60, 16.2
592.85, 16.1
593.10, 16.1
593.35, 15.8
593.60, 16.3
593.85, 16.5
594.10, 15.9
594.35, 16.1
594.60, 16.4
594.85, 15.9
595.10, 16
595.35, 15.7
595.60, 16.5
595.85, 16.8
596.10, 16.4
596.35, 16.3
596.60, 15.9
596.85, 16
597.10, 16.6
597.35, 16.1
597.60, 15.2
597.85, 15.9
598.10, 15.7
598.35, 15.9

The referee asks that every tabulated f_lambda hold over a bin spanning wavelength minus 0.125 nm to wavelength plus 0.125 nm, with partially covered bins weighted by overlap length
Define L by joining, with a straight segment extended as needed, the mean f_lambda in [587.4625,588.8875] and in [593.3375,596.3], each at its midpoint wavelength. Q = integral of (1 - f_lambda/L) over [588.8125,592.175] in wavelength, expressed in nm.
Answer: 0.082 nm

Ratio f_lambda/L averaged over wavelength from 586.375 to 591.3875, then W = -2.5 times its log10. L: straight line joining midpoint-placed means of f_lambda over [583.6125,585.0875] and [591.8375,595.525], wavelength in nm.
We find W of 0.02 mag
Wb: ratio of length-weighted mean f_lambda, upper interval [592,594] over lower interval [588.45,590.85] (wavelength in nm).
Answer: 1.03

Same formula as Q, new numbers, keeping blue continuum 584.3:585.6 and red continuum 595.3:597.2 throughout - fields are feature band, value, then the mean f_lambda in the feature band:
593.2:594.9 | 0.017 nm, 16.1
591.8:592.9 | 0.008 nm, 16.2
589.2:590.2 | 0.051 nm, 15.5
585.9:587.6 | 0.011 nm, 16.2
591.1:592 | 0.009 nm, 16.1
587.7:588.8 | 0.008 nm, 16.2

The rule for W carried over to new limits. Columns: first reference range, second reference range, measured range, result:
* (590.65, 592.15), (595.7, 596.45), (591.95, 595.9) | 0.013 mag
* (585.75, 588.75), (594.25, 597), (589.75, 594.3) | 0.000 mag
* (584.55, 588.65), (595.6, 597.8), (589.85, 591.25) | -0.012 mag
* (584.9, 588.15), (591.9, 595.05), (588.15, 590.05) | 0.056 mag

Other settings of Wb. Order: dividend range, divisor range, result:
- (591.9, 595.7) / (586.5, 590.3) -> 1.02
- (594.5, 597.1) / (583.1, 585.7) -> 0.99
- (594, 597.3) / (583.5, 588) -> 0.99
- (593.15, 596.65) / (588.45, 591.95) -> 1.02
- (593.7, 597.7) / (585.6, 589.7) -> 1.02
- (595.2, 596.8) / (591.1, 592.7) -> 1.01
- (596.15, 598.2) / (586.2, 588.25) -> 0.98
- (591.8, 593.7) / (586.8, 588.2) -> 0.99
